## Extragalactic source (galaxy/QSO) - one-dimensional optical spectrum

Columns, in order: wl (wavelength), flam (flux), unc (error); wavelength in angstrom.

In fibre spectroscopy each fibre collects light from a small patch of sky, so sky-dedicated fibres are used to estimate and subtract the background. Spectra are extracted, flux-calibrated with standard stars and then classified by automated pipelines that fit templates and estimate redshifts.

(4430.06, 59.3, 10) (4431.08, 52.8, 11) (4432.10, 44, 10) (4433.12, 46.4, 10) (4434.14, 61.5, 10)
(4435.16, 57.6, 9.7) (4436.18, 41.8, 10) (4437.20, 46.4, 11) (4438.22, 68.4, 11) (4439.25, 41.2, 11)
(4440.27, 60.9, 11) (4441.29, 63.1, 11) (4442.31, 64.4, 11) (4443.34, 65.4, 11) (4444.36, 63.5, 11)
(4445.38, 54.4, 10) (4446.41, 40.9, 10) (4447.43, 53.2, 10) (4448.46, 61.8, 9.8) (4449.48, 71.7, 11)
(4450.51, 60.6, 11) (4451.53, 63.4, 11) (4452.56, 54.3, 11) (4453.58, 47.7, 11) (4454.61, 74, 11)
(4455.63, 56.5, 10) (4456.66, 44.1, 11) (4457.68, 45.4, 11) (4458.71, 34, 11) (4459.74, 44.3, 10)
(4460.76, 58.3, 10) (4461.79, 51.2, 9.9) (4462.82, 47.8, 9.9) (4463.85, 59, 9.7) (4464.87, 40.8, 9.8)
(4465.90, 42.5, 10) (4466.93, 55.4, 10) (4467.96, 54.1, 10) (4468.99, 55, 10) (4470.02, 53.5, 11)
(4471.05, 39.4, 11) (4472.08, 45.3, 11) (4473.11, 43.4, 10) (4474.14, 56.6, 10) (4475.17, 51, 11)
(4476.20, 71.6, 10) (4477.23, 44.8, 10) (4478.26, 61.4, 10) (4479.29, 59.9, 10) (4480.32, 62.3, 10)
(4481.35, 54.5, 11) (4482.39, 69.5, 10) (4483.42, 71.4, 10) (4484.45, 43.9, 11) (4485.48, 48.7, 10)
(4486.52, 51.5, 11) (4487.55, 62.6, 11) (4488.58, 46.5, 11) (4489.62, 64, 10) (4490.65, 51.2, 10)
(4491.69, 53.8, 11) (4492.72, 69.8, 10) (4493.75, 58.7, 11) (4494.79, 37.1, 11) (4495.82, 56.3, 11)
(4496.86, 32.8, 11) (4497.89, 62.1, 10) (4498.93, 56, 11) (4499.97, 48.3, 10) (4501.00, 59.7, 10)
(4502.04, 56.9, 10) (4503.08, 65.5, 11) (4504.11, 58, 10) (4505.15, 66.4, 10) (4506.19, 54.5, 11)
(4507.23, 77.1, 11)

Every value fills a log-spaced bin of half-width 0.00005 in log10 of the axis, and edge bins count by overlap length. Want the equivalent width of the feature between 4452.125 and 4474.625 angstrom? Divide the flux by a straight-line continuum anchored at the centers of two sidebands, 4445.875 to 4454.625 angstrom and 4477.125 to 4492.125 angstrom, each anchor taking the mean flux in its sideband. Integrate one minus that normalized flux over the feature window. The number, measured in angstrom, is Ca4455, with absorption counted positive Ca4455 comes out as 2.84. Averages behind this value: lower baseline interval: 57.7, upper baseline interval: 56.7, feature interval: 50.1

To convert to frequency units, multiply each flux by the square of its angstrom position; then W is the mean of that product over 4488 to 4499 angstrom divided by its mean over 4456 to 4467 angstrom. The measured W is 1.1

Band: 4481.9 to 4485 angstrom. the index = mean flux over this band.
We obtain 61.5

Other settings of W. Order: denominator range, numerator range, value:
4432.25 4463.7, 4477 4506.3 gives 1.05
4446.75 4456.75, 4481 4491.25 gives 0.97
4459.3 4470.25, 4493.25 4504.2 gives 1.07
